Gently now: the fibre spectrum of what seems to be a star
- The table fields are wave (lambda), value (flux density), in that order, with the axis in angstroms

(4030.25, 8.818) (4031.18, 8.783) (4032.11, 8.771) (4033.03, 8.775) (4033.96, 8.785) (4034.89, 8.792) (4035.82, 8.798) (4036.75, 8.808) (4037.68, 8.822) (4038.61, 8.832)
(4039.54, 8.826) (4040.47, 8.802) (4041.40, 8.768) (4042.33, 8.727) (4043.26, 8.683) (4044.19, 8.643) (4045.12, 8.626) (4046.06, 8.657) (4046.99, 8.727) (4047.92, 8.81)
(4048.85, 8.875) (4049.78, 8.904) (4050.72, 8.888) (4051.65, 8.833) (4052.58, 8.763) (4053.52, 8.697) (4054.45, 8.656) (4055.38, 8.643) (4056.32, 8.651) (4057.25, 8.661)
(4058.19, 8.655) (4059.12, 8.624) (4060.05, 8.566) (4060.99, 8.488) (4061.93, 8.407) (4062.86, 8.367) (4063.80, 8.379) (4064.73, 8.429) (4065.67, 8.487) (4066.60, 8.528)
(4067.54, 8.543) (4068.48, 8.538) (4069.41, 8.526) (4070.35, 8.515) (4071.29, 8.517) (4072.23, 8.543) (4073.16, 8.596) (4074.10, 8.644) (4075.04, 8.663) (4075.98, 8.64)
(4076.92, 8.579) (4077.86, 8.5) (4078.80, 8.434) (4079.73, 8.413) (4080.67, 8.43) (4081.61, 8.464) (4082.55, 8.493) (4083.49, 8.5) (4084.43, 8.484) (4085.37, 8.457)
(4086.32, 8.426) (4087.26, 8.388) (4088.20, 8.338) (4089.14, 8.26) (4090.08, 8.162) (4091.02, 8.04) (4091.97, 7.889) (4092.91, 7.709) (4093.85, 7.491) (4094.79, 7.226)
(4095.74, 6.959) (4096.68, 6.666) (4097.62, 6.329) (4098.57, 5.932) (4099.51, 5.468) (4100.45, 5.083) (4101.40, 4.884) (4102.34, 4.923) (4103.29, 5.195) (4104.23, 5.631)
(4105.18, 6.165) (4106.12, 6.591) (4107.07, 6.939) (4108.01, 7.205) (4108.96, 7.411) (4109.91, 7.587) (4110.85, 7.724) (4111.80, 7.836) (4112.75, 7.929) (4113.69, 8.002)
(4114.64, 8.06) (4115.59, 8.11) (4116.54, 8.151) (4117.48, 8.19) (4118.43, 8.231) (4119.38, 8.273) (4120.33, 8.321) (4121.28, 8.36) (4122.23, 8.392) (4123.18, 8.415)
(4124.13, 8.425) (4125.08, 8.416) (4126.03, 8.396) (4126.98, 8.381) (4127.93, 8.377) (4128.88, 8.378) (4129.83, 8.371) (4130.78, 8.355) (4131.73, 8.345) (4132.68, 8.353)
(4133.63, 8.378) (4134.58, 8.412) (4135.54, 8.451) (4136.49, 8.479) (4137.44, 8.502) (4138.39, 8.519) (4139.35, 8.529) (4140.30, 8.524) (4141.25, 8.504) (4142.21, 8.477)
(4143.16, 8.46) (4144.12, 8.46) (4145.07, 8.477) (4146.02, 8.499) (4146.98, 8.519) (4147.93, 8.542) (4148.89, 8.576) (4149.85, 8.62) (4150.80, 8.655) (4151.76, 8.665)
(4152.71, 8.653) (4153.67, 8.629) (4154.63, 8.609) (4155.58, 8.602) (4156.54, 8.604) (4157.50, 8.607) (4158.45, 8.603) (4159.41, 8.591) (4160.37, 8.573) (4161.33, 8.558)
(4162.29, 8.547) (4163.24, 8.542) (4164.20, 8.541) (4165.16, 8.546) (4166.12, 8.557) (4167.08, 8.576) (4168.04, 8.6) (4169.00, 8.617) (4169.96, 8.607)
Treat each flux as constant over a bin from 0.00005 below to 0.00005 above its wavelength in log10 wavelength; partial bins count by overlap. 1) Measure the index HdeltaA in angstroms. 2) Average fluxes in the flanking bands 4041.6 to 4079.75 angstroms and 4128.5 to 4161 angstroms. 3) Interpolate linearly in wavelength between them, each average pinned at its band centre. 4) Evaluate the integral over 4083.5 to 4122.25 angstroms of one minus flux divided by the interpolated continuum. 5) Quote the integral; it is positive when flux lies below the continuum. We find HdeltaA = 5.5 angstroms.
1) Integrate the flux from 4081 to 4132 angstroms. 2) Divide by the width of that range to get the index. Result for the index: 7.61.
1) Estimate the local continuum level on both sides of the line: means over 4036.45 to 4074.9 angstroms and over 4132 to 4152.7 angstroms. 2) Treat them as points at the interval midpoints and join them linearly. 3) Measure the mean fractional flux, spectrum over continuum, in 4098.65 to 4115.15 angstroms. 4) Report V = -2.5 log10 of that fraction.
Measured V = 0.28 mag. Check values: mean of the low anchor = 8.65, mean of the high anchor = 8.51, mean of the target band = 6.61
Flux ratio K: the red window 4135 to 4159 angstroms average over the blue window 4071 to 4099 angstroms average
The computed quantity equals 1.06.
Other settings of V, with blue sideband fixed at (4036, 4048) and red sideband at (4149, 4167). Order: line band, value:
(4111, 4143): 0.04 mag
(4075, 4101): 0.12 mag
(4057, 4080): 0.02 mag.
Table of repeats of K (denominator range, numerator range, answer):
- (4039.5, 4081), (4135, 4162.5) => 0.99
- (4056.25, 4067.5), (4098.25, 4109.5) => 0.70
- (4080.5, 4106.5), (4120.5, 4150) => 1.18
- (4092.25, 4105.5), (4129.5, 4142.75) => 1.37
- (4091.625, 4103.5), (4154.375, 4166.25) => 1.36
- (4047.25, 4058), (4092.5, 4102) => 0.73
